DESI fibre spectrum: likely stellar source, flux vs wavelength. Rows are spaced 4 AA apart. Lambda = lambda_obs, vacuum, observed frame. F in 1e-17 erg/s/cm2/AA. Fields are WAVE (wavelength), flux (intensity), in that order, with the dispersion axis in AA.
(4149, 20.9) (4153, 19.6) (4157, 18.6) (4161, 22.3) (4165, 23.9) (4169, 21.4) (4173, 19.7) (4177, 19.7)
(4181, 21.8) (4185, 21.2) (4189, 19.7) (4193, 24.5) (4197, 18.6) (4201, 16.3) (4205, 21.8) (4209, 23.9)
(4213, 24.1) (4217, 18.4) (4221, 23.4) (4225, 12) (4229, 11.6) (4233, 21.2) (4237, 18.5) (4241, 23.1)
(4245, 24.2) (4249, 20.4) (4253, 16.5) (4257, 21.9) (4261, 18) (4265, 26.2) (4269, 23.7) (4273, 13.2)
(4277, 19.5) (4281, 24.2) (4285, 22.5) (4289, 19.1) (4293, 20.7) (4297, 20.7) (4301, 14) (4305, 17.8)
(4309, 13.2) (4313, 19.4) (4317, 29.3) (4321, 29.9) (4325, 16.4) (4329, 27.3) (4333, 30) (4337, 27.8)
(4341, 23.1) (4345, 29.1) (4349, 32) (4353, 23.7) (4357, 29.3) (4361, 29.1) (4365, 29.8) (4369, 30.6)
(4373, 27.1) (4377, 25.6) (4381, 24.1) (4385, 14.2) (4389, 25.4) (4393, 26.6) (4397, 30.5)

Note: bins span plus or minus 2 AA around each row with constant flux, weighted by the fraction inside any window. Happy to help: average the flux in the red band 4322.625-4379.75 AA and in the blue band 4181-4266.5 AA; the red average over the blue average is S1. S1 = 1.3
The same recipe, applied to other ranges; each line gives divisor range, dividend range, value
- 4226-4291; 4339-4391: 1.31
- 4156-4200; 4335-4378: 1.33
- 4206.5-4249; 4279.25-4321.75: 1.03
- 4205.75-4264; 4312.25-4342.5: 1.29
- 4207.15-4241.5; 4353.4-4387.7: 1.34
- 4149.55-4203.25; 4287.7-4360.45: 1.15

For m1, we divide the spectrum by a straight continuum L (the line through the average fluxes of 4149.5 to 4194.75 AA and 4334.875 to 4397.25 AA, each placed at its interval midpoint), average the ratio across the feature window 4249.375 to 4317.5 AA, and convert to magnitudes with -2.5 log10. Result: 0.22 mag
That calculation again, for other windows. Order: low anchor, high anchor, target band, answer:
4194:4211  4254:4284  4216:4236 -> 0.19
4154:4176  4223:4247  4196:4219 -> -0.06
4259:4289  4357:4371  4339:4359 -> 0.03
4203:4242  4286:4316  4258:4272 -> -0.16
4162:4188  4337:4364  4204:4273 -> 0.16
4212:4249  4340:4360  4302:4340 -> 0.12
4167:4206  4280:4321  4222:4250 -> 0.09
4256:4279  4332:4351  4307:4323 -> 0.12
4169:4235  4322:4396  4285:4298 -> 0.15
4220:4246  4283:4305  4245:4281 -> -0.08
